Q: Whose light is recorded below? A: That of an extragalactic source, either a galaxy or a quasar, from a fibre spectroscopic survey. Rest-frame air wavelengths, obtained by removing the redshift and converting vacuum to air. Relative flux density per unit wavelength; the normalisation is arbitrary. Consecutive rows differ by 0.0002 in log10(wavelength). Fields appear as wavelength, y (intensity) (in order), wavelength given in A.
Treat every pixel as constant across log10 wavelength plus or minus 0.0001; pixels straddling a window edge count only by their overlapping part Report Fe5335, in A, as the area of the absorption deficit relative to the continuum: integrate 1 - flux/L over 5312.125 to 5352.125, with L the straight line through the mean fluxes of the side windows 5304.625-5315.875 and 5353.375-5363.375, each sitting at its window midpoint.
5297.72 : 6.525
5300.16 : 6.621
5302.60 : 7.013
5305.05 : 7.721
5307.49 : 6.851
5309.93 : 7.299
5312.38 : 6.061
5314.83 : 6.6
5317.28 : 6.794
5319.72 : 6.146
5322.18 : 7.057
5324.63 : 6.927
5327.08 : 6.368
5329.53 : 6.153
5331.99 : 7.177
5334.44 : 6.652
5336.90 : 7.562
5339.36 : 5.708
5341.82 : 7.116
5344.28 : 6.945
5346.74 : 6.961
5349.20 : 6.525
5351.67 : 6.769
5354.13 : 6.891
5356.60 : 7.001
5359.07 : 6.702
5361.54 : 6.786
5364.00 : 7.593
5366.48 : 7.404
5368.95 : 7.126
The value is 1.0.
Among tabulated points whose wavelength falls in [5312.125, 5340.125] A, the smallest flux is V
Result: 5.708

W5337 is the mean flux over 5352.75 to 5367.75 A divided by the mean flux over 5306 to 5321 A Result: 1.1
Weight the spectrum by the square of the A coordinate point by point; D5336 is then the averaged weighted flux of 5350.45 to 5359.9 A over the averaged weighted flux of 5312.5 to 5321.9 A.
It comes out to 1.07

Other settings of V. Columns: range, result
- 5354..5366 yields 6.702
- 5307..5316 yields 6.061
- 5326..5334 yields 6.153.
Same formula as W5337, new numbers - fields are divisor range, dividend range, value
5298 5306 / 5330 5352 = 0.97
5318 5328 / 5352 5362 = 1.03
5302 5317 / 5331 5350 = 0.99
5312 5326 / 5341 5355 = 1.04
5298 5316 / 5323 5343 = 0.98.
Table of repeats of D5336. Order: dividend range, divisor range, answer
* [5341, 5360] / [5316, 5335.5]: 1.04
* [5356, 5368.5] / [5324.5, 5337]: 1.07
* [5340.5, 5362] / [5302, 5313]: 0.99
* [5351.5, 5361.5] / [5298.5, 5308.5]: 0.99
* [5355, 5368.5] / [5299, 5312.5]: 1.03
